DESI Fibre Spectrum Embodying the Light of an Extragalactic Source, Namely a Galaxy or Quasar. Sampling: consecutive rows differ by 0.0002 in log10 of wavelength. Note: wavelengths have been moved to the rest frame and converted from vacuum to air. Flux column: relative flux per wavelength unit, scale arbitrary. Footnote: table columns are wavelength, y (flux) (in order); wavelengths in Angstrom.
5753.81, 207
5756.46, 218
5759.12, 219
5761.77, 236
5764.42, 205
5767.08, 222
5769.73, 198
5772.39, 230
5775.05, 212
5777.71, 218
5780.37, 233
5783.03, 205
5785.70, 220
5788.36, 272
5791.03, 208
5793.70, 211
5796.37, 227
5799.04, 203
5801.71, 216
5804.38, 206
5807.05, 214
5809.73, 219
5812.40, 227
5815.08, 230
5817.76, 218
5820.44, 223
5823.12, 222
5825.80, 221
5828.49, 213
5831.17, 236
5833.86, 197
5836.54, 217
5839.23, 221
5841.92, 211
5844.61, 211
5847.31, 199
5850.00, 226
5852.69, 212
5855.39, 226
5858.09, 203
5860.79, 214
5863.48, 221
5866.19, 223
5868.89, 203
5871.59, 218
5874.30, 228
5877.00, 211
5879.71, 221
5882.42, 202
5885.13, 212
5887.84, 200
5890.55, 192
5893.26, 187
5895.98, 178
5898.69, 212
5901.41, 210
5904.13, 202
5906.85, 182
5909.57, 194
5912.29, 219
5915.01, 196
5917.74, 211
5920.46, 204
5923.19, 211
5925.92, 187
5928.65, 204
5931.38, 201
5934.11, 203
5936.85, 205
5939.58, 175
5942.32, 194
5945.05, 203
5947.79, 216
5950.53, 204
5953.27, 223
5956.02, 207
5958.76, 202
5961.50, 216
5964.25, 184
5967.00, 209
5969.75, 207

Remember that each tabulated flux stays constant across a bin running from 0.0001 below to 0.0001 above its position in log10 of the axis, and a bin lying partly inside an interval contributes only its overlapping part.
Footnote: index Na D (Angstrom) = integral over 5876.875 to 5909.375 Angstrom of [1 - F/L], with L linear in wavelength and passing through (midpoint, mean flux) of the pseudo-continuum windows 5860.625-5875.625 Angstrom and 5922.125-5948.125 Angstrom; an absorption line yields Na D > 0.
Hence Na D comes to 1.7 Angstrom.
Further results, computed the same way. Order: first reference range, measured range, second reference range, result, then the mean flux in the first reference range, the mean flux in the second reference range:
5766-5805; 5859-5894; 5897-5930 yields -0.54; 219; 202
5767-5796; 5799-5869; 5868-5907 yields -1.21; 221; 205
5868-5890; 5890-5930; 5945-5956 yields 2.29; 211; 212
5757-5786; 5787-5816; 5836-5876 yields -0.54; 218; 215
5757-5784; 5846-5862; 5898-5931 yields -0.34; 218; 202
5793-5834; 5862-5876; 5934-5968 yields -0.41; 218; 203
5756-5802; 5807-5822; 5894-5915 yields -0.61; 220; 199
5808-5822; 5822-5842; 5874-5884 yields 0.28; 223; 214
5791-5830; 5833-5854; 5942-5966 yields 0.28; 218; 206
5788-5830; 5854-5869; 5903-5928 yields -0.41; 219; 201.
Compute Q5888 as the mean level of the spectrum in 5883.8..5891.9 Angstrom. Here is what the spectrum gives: 201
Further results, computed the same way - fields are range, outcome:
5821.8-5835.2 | 218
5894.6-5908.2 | 197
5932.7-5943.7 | 194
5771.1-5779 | 220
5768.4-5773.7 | 214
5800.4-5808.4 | 212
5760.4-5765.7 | 221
